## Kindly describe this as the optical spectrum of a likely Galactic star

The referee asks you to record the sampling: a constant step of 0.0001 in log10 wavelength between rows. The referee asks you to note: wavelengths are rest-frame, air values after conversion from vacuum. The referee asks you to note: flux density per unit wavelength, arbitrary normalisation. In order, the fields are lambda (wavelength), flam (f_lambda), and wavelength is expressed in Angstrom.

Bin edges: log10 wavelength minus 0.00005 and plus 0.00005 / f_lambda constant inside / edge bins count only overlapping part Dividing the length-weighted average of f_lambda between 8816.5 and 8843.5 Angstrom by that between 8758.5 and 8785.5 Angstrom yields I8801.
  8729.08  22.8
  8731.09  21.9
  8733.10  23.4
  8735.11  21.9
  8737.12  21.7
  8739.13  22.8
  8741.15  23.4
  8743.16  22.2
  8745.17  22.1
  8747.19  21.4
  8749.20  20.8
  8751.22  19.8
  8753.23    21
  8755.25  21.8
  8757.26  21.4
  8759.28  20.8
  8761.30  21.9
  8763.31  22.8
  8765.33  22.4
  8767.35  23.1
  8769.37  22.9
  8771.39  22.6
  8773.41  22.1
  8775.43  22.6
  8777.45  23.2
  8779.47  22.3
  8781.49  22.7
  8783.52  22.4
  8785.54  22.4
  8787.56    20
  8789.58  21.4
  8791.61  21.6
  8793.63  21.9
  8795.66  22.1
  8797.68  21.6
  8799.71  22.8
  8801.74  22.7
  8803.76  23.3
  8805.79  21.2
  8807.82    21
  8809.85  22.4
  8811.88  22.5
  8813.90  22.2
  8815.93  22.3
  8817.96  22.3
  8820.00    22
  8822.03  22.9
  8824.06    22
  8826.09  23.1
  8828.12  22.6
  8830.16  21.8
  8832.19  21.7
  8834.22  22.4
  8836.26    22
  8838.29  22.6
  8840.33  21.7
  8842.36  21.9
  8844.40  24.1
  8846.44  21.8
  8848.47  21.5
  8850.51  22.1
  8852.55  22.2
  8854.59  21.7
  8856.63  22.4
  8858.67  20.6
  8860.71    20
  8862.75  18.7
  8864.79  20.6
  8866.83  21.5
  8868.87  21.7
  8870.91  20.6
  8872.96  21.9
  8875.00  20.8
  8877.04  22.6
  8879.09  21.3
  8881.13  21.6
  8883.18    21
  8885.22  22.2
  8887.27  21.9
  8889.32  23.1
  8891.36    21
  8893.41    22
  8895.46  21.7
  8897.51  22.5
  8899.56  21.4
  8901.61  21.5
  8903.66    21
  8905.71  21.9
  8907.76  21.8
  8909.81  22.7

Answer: 1.0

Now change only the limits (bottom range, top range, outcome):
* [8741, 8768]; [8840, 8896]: 0.99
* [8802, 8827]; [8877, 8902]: 0.98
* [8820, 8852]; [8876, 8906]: 0.98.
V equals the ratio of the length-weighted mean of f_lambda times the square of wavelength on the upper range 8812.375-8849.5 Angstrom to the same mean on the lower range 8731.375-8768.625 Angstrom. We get 1.03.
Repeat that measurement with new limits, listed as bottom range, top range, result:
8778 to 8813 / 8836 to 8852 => 1.02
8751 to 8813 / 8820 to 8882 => 1.00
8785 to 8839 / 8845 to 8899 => 0.99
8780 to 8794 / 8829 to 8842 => 1.02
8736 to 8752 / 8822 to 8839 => 1.04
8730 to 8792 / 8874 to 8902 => 1.02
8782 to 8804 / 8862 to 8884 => 0.98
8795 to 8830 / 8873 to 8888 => 0.99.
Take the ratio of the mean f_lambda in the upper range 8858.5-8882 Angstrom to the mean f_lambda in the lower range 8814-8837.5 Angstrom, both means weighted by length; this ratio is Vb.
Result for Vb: 0.94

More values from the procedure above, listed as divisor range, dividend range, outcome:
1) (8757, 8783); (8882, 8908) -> 0.97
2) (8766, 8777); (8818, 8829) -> 0.99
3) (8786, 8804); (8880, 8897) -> 1.00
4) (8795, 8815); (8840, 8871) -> 0.97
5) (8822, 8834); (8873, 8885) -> 0.97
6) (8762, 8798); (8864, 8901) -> 0.97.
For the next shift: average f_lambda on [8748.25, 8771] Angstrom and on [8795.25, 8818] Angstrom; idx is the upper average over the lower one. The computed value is 1.02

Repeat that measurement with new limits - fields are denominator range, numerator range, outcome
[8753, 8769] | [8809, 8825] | 1.02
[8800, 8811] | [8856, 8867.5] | 0.93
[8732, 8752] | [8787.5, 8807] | 1.00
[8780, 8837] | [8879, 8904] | 0.98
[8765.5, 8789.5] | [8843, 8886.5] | 0.96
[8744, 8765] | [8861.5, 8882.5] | 0.99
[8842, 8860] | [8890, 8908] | 0.99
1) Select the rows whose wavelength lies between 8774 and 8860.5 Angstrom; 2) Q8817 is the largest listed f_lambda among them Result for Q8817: 24.1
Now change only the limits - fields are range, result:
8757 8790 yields 23.2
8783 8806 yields 23.3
